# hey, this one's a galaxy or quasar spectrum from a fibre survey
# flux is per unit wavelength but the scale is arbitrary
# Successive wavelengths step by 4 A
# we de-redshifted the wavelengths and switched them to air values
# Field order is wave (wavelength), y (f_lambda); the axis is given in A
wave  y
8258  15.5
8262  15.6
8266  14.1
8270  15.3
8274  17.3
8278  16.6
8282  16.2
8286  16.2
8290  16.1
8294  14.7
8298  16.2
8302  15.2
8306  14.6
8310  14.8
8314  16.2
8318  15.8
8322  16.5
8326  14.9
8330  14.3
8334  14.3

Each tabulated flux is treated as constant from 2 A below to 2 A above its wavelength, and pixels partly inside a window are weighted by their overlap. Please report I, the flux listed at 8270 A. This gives 15.3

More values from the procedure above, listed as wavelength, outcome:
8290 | 16.1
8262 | 15.6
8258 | 15.5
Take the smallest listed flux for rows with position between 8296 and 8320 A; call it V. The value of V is 14.6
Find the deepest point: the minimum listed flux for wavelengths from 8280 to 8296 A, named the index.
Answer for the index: 14.7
